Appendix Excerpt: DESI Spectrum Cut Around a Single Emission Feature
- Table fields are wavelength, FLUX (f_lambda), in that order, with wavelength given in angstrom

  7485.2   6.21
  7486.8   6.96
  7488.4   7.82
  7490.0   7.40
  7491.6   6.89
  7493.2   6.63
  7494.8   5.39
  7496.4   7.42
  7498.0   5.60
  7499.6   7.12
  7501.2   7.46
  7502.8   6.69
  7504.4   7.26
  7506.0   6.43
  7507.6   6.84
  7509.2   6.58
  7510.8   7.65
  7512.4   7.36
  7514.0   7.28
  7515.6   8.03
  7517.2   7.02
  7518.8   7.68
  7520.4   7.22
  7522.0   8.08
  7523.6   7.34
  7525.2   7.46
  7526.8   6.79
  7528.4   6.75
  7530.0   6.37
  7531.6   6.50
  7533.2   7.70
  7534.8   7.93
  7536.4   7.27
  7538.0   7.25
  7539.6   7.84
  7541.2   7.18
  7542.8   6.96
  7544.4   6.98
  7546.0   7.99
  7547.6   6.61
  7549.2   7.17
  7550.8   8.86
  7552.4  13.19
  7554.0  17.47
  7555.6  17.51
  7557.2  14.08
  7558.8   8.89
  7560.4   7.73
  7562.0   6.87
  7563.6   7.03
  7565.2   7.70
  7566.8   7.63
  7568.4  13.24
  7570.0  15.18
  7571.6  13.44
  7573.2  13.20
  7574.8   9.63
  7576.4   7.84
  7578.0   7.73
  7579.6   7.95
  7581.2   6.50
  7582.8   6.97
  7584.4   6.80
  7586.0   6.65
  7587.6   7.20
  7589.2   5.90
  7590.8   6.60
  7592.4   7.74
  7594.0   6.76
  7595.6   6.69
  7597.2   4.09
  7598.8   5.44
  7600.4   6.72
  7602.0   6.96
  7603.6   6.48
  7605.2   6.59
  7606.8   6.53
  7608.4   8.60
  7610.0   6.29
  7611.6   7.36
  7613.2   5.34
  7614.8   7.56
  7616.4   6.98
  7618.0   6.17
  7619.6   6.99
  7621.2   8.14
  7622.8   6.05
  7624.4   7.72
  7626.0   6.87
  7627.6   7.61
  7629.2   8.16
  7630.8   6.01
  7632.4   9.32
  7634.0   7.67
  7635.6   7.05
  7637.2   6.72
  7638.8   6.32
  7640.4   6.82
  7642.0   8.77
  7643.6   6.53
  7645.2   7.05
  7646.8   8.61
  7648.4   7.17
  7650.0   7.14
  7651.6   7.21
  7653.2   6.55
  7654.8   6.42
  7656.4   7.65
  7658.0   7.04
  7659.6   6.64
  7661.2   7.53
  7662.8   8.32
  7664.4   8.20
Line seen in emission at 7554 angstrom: [S II]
